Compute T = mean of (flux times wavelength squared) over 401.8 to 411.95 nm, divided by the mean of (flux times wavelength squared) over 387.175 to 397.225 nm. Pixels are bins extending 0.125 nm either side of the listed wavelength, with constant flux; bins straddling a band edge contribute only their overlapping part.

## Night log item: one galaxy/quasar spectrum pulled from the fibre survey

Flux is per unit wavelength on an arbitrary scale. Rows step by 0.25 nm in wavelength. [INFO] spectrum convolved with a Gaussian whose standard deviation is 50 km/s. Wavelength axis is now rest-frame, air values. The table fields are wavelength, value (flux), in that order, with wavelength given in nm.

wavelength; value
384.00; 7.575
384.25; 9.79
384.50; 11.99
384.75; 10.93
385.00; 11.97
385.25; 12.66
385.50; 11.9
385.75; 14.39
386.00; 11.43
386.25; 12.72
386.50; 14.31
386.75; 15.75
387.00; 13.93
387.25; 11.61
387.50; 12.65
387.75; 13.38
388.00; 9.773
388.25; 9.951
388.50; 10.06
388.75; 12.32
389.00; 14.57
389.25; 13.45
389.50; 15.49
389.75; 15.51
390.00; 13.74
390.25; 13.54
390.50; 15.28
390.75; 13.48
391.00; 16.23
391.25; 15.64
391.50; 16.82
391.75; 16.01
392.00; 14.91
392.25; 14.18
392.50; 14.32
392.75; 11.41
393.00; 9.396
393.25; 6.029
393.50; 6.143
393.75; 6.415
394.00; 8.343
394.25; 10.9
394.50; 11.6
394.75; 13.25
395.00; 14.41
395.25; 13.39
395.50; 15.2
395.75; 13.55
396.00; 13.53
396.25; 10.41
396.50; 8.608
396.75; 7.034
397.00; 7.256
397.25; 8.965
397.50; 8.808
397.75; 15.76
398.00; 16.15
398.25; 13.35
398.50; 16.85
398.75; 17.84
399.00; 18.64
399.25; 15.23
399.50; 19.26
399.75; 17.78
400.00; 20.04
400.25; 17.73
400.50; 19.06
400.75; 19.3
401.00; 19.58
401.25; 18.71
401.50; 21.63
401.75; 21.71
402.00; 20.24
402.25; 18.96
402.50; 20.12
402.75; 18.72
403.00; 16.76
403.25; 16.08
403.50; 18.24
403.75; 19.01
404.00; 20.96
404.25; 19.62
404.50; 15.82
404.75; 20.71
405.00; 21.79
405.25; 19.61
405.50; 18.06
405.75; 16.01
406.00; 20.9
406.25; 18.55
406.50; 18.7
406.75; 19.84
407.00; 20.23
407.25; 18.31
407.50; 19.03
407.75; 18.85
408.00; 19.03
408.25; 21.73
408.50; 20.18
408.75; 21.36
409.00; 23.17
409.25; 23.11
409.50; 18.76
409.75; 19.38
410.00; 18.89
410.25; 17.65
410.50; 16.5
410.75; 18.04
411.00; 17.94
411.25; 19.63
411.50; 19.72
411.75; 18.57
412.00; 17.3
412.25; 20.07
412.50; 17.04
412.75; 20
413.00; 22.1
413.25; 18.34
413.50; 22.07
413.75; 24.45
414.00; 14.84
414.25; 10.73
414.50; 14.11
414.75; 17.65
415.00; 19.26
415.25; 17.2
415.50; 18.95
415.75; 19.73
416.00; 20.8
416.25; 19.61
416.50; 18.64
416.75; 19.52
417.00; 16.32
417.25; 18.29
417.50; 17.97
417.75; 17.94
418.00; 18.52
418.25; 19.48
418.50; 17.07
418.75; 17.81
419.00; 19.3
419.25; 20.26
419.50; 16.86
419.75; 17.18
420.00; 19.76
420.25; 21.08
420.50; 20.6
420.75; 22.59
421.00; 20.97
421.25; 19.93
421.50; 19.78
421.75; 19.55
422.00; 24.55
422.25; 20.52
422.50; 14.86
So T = 1.7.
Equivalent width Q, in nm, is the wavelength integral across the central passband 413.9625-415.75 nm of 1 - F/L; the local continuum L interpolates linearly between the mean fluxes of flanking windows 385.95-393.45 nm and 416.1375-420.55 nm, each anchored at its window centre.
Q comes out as 0.16 nm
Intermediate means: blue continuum 13.2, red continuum 18.6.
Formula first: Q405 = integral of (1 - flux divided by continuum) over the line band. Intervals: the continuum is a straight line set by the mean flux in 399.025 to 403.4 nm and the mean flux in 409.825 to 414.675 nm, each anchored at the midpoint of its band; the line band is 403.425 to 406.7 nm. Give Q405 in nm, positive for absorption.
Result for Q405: -0.08 nm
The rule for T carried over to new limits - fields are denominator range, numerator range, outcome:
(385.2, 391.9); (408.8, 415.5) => 1.55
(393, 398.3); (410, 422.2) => 1.93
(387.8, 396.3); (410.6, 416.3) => 1.64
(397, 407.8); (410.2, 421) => 1.10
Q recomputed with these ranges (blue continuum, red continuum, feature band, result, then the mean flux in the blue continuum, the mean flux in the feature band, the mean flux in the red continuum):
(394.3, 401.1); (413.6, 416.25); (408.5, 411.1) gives -0.410 nm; 14.5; 19.5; 17.9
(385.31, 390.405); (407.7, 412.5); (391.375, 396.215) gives 0.872 nm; 13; 12.1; 19.4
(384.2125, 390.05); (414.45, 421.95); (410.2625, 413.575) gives -0.224 nm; 12.7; 18.9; 19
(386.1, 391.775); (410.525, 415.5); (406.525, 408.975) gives -0.366 nm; 13.7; 19.9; 18.3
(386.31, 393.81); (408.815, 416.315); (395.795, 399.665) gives 0.459 nm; 12.9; 13.2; 18.9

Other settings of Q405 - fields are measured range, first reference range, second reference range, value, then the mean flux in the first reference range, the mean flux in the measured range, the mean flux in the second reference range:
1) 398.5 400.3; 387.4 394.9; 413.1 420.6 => -0.447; 12.5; 18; 18.5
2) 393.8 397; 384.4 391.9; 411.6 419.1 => 0.726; 13.4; 11.4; 18.5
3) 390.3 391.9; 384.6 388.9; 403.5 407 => -0.173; 12.3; 15.5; 19.2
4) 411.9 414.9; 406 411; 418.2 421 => 0.187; 19.5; 18.2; 19.3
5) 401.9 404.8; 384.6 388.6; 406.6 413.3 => -0.212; 12.4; 18.7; 19.4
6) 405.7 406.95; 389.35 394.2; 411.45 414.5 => -0.173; 12.8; 19.1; 18.6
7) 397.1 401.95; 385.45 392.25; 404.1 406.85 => 0.010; 13.7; 17.2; 19.1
